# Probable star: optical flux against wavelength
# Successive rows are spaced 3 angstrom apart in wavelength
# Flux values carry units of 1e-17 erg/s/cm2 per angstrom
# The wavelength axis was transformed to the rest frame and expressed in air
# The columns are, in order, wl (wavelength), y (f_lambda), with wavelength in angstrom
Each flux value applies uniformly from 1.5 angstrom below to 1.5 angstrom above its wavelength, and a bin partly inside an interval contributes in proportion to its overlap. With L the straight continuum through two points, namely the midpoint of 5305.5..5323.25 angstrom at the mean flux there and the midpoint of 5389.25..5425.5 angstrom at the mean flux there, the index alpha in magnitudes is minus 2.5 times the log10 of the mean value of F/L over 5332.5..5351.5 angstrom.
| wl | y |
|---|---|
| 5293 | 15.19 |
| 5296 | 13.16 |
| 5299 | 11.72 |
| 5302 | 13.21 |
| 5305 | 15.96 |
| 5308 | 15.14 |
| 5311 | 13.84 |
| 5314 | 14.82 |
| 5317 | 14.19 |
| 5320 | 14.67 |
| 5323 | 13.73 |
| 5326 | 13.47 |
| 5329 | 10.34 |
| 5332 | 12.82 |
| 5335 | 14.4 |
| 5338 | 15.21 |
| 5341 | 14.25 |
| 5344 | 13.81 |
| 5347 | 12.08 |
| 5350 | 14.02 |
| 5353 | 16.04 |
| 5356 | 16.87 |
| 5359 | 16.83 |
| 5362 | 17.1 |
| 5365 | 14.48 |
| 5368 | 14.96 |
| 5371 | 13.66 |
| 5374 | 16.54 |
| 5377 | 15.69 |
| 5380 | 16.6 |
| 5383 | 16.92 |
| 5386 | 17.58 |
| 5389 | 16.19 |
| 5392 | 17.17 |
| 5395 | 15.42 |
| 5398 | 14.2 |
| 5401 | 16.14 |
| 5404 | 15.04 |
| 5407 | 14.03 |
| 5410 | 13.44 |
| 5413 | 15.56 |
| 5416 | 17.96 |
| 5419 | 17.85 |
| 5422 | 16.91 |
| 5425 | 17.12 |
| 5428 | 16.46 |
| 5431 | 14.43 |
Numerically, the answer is 0.077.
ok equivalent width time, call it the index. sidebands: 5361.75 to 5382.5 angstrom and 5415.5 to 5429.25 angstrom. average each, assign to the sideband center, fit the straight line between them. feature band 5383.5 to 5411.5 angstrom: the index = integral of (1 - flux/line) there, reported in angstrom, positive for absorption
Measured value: 1.5 angstrom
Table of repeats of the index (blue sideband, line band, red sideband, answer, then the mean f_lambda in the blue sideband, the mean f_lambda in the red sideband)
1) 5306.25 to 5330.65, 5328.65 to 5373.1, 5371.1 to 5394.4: 1.61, 13.8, 16.4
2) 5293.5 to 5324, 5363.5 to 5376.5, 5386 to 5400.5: 0.40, 14.1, 16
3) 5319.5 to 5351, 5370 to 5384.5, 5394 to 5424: -1.20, 13.5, 15.7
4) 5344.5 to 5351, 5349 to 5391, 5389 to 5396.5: -3.92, 13.1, 16.3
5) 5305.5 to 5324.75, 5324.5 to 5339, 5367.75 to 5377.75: 1.49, 14.5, 15.2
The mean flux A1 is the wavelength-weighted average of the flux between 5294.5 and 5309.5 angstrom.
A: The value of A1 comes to 13.8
